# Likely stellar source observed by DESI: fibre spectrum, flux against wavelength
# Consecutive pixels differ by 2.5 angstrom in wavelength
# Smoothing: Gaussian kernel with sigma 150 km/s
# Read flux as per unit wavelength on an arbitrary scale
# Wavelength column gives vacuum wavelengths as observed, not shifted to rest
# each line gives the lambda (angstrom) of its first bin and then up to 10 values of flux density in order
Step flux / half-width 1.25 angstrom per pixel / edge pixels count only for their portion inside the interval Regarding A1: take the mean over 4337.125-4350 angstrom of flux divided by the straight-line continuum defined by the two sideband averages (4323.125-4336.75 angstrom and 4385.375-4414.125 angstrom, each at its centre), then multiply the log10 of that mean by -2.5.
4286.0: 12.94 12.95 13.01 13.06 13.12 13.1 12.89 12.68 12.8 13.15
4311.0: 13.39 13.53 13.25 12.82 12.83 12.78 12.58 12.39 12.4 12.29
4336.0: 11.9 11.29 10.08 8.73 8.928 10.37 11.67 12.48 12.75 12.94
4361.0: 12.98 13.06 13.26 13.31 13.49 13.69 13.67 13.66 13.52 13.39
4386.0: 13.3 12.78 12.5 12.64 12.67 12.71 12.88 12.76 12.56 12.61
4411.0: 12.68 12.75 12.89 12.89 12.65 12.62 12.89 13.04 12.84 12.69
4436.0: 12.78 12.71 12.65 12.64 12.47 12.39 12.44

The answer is 0.25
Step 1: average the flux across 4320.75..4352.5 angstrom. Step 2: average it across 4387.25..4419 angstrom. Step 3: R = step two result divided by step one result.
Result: 1.12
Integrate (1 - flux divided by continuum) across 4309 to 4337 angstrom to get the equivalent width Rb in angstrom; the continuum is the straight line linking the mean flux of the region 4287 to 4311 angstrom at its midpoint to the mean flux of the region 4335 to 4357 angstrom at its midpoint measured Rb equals -1.98 angstrom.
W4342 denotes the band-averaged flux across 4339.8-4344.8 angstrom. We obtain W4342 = 9.39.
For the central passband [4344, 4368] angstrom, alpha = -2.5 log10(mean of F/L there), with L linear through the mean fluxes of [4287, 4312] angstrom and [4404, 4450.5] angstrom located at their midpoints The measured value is 0.08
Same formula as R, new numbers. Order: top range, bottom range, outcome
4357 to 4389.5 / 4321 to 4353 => 1.17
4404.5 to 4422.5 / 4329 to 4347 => 1.17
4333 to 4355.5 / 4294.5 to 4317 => 0.83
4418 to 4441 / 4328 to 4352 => 1.17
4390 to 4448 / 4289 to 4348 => 1.03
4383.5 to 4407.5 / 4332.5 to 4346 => 1.20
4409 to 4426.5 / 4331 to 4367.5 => 1.09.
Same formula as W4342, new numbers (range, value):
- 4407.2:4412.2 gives 12.6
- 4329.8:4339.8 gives 12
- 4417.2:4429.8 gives 12.8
